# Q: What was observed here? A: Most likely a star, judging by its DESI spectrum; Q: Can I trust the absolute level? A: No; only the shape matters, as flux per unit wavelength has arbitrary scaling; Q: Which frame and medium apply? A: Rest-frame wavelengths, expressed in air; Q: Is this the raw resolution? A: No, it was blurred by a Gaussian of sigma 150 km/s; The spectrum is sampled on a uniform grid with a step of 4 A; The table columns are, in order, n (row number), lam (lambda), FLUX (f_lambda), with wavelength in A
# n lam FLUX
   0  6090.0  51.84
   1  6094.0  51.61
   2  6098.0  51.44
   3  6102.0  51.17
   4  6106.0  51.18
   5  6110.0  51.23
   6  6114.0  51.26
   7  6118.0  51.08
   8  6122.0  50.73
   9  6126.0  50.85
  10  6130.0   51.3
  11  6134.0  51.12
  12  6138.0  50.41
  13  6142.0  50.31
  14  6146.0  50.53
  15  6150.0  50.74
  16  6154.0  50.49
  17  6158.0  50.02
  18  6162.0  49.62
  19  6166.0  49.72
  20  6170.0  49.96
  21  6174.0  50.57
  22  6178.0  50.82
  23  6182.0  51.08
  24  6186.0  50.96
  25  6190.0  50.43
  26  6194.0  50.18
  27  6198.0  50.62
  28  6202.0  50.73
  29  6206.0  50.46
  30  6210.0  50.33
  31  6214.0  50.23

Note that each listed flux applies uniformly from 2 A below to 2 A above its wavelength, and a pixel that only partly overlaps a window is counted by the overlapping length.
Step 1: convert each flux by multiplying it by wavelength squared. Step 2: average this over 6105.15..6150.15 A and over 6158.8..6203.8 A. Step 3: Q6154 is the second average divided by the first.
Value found 1.0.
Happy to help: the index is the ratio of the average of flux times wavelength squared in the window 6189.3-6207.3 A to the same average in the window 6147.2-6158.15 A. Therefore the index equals 1.01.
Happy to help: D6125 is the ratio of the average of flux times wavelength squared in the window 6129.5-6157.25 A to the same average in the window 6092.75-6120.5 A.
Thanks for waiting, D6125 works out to 1.0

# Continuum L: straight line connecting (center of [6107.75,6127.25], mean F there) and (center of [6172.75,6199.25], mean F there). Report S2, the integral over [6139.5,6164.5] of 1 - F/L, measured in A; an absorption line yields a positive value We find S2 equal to 0.28 A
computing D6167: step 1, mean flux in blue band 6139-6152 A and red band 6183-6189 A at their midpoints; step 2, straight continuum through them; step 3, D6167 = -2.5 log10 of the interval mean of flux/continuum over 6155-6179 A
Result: 0.013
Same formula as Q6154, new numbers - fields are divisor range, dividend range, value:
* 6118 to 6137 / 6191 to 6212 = 1.01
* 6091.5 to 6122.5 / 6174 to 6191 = 1.02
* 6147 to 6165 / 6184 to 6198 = 1.02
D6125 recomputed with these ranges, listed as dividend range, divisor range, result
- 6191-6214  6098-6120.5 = 1.02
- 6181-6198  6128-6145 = 1.01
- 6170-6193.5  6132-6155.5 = 1.01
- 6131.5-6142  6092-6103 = 1.00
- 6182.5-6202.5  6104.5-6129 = 1.02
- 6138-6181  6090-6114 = 1.00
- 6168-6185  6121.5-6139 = 1.01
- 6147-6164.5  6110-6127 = 1.00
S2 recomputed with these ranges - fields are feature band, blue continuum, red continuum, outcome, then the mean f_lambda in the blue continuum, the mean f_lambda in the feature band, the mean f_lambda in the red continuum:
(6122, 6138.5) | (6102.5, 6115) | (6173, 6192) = 0.05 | 51.2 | 50.9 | 50.8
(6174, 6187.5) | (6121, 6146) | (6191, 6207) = -0.09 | 50.8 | 50.9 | 50.5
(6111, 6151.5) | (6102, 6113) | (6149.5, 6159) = -0.04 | 51.2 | 50.8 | 50.4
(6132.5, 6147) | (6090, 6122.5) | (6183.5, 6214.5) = 0.12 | 51.3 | 50.6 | 50.5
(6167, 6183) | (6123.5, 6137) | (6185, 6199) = 0.04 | 51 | 50.5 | 50.5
